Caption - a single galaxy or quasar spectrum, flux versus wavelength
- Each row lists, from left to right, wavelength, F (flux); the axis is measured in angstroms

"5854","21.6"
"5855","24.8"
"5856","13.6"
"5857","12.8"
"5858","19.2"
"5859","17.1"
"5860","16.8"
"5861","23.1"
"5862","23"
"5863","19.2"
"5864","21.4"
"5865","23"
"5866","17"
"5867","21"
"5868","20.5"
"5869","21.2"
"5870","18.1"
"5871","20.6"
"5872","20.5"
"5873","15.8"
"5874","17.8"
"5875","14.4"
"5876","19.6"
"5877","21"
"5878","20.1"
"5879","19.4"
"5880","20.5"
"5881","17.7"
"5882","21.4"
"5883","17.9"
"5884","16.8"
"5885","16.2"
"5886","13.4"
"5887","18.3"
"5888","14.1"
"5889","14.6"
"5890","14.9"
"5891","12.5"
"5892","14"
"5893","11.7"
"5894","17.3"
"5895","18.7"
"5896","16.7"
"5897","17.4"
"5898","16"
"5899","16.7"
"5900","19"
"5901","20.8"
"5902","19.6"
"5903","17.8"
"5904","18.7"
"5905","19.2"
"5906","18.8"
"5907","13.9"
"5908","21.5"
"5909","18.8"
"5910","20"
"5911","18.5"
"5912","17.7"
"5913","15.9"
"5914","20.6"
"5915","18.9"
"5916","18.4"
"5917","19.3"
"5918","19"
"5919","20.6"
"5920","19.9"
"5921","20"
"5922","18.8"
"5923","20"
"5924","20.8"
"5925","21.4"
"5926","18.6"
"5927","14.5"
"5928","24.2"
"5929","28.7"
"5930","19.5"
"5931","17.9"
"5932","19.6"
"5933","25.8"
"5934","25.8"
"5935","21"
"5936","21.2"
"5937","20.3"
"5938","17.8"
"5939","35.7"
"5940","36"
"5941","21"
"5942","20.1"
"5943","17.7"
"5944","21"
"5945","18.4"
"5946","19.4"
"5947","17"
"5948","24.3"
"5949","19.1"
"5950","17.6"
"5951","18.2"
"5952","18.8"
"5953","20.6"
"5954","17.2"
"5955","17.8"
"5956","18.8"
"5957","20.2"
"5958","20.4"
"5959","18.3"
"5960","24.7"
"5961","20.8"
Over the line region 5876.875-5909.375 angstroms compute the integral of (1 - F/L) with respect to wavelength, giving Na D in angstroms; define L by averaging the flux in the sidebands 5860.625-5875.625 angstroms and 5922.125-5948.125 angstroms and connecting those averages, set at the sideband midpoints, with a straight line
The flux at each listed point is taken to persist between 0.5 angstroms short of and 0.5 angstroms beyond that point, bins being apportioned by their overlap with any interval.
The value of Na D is 4.9 angstroms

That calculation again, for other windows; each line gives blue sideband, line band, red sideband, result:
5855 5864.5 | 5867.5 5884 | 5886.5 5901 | -1.5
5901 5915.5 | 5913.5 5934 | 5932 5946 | 0.4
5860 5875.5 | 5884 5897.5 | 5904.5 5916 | 2.6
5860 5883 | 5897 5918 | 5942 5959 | 1.1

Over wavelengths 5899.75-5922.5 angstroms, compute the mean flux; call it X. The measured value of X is 18.9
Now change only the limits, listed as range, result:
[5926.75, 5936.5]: 22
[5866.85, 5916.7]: 17.9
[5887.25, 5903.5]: 16.4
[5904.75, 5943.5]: 20.7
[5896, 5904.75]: 18.2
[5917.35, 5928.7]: 20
